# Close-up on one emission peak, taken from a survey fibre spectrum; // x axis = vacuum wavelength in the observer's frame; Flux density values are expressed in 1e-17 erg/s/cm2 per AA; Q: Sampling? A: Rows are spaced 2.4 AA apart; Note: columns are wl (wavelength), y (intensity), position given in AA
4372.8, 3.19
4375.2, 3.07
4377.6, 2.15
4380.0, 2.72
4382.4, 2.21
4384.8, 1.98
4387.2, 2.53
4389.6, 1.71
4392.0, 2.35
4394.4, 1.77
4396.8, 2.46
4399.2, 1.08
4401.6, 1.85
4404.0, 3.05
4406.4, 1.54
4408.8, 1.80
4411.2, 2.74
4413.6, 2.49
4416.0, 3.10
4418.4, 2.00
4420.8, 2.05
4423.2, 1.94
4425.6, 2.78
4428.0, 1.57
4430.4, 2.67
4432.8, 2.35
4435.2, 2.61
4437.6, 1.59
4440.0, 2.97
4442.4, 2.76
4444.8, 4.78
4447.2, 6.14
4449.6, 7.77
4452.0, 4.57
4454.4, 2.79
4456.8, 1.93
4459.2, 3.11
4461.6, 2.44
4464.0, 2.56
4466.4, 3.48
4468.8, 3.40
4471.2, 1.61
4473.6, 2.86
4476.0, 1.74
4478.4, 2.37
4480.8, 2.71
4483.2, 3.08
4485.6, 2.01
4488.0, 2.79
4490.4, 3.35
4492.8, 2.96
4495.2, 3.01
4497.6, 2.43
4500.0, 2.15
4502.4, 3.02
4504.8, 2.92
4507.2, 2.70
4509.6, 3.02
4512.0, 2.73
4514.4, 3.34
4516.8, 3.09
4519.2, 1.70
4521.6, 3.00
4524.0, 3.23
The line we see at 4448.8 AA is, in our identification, [O II] 3727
